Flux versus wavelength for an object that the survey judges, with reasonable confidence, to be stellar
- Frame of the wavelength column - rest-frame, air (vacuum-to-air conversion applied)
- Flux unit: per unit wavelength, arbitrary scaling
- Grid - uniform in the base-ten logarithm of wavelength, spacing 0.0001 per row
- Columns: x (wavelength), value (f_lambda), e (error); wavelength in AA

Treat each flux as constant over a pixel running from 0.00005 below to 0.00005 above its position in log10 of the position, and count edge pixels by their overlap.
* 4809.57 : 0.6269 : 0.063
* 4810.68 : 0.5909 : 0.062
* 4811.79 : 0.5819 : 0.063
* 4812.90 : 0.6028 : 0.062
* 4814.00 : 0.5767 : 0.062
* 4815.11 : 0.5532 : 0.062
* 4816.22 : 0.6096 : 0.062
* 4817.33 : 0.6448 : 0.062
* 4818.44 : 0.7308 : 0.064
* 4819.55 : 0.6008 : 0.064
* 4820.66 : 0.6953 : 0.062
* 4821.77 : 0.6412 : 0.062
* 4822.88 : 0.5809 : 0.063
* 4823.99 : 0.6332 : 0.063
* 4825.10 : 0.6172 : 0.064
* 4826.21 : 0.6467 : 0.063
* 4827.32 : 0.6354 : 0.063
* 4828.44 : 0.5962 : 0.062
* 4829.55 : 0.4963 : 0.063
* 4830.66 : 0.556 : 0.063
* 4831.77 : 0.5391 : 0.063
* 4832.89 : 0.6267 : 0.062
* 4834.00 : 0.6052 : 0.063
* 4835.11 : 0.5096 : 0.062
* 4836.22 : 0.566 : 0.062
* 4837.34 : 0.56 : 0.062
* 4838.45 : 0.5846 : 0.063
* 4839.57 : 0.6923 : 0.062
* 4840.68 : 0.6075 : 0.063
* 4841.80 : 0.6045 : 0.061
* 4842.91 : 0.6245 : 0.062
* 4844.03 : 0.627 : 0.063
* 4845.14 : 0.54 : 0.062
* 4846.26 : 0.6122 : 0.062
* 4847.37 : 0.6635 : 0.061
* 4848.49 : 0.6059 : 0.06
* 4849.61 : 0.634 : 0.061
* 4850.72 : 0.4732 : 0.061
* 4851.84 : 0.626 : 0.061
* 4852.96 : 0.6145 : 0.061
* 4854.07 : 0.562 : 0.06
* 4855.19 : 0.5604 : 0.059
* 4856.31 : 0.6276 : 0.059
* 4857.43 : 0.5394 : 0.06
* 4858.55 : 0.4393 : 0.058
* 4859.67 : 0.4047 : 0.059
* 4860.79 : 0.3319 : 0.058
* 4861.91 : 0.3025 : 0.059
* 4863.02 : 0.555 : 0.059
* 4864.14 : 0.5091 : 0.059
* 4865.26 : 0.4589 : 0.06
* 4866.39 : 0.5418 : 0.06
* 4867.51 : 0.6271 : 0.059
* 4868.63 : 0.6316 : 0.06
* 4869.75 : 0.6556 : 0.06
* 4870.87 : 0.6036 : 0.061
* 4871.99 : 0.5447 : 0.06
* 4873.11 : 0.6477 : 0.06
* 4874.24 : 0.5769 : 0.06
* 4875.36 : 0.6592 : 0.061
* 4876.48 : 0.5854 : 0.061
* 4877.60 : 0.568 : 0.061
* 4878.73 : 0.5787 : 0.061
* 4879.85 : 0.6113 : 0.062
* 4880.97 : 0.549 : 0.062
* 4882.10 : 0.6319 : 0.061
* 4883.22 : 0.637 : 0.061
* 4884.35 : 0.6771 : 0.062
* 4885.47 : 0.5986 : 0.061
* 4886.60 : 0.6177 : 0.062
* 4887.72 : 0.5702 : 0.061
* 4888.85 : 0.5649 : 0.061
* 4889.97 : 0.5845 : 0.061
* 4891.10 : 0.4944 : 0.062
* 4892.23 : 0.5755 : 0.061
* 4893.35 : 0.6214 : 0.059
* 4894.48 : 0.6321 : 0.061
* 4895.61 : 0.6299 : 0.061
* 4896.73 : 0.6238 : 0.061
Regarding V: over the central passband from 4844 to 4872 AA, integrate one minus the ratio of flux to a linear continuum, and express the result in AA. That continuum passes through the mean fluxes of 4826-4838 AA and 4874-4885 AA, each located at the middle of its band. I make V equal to 2.1 AA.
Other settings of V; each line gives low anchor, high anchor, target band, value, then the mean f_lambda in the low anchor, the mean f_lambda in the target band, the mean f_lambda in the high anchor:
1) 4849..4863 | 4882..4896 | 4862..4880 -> -0.8 AA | 0.512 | 0.577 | 0.601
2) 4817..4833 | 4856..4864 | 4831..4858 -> -3.5 AA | 0.615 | 0.592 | 0.455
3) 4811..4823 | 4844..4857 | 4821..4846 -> 0.5 AA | 0.621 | 0.596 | 0.594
